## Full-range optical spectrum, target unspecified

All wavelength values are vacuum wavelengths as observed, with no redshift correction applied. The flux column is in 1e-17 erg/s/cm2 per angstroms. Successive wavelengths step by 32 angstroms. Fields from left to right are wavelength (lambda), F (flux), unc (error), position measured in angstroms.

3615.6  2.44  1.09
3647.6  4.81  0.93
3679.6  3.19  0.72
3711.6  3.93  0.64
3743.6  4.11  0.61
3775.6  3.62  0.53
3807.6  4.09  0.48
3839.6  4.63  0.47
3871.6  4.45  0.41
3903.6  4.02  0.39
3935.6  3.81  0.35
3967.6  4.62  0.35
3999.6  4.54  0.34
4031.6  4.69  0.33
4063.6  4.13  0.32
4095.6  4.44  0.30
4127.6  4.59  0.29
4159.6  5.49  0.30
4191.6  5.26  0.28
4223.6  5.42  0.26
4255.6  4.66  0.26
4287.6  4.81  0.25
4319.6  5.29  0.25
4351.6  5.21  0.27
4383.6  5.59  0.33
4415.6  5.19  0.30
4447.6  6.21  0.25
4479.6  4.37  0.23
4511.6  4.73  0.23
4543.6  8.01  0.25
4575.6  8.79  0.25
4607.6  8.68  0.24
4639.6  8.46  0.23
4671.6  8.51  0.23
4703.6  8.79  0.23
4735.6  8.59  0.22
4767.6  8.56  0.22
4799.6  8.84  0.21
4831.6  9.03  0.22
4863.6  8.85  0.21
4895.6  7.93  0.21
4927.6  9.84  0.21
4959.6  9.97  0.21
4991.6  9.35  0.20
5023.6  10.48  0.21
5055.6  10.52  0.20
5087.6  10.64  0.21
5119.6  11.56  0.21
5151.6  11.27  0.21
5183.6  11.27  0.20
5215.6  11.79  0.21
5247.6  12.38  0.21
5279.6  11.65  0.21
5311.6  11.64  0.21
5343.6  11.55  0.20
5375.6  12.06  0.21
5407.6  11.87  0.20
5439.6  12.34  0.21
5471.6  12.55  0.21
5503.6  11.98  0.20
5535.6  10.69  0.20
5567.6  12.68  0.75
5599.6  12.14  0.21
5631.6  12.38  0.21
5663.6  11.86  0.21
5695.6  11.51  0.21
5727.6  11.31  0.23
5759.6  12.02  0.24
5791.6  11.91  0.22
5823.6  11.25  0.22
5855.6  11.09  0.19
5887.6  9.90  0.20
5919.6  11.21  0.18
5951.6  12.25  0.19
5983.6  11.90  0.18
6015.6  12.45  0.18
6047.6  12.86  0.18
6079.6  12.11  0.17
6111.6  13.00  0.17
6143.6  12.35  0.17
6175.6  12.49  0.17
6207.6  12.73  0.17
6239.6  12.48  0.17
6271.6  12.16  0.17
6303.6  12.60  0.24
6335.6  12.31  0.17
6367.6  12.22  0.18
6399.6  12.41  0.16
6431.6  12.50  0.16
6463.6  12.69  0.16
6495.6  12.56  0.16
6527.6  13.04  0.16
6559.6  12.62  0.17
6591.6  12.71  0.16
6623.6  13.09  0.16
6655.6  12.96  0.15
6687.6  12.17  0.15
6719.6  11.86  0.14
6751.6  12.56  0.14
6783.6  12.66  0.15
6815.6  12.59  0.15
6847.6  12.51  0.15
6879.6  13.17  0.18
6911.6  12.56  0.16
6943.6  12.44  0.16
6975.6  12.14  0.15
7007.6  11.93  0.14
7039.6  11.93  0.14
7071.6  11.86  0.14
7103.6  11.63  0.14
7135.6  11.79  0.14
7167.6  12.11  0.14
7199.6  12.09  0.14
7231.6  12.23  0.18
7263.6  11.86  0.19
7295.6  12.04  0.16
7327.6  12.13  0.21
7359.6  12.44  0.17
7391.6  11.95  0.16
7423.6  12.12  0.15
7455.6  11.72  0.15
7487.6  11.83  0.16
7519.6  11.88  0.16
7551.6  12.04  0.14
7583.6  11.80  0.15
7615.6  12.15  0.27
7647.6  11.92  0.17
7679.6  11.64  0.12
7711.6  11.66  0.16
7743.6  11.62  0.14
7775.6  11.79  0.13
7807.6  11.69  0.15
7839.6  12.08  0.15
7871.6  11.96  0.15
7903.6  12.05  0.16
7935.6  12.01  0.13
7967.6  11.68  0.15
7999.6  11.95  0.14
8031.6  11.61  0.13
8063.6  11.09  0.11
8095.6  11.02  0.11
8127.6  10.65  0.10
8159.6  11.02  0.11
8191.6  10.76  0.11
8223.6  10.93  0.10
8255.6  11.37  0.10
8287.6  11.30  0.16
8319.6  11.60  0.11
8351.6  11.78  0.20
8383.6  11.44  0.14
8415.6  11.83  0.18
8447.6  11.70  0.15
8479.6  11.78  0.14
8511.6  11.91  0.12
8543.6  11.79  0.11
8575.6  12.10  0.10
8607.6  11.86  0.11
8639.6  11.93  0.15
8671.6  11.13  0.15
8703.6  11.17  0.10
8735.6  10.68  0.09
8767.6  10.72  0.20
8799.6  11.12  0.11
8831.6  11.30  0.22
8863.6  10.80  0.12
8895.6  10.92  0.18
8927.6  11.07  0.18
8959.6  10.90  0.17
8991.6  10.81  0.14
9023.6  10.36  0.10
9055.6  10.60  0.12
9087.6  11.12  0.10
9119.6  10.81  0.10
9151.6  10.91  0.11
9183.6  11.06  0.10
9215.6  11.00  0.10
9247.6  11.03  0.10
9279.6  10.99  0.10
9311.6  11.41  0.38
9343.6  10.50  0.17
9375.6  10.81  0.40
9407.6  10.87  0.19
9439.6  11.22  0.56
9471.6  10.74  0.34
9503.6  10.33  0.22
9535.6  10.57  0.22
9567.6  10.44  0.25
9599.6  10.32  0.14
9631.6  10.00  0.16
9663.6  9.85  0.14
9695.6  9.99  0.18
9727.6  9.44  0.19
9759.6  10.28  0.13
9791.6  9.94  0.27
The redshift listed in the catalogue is 0.14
